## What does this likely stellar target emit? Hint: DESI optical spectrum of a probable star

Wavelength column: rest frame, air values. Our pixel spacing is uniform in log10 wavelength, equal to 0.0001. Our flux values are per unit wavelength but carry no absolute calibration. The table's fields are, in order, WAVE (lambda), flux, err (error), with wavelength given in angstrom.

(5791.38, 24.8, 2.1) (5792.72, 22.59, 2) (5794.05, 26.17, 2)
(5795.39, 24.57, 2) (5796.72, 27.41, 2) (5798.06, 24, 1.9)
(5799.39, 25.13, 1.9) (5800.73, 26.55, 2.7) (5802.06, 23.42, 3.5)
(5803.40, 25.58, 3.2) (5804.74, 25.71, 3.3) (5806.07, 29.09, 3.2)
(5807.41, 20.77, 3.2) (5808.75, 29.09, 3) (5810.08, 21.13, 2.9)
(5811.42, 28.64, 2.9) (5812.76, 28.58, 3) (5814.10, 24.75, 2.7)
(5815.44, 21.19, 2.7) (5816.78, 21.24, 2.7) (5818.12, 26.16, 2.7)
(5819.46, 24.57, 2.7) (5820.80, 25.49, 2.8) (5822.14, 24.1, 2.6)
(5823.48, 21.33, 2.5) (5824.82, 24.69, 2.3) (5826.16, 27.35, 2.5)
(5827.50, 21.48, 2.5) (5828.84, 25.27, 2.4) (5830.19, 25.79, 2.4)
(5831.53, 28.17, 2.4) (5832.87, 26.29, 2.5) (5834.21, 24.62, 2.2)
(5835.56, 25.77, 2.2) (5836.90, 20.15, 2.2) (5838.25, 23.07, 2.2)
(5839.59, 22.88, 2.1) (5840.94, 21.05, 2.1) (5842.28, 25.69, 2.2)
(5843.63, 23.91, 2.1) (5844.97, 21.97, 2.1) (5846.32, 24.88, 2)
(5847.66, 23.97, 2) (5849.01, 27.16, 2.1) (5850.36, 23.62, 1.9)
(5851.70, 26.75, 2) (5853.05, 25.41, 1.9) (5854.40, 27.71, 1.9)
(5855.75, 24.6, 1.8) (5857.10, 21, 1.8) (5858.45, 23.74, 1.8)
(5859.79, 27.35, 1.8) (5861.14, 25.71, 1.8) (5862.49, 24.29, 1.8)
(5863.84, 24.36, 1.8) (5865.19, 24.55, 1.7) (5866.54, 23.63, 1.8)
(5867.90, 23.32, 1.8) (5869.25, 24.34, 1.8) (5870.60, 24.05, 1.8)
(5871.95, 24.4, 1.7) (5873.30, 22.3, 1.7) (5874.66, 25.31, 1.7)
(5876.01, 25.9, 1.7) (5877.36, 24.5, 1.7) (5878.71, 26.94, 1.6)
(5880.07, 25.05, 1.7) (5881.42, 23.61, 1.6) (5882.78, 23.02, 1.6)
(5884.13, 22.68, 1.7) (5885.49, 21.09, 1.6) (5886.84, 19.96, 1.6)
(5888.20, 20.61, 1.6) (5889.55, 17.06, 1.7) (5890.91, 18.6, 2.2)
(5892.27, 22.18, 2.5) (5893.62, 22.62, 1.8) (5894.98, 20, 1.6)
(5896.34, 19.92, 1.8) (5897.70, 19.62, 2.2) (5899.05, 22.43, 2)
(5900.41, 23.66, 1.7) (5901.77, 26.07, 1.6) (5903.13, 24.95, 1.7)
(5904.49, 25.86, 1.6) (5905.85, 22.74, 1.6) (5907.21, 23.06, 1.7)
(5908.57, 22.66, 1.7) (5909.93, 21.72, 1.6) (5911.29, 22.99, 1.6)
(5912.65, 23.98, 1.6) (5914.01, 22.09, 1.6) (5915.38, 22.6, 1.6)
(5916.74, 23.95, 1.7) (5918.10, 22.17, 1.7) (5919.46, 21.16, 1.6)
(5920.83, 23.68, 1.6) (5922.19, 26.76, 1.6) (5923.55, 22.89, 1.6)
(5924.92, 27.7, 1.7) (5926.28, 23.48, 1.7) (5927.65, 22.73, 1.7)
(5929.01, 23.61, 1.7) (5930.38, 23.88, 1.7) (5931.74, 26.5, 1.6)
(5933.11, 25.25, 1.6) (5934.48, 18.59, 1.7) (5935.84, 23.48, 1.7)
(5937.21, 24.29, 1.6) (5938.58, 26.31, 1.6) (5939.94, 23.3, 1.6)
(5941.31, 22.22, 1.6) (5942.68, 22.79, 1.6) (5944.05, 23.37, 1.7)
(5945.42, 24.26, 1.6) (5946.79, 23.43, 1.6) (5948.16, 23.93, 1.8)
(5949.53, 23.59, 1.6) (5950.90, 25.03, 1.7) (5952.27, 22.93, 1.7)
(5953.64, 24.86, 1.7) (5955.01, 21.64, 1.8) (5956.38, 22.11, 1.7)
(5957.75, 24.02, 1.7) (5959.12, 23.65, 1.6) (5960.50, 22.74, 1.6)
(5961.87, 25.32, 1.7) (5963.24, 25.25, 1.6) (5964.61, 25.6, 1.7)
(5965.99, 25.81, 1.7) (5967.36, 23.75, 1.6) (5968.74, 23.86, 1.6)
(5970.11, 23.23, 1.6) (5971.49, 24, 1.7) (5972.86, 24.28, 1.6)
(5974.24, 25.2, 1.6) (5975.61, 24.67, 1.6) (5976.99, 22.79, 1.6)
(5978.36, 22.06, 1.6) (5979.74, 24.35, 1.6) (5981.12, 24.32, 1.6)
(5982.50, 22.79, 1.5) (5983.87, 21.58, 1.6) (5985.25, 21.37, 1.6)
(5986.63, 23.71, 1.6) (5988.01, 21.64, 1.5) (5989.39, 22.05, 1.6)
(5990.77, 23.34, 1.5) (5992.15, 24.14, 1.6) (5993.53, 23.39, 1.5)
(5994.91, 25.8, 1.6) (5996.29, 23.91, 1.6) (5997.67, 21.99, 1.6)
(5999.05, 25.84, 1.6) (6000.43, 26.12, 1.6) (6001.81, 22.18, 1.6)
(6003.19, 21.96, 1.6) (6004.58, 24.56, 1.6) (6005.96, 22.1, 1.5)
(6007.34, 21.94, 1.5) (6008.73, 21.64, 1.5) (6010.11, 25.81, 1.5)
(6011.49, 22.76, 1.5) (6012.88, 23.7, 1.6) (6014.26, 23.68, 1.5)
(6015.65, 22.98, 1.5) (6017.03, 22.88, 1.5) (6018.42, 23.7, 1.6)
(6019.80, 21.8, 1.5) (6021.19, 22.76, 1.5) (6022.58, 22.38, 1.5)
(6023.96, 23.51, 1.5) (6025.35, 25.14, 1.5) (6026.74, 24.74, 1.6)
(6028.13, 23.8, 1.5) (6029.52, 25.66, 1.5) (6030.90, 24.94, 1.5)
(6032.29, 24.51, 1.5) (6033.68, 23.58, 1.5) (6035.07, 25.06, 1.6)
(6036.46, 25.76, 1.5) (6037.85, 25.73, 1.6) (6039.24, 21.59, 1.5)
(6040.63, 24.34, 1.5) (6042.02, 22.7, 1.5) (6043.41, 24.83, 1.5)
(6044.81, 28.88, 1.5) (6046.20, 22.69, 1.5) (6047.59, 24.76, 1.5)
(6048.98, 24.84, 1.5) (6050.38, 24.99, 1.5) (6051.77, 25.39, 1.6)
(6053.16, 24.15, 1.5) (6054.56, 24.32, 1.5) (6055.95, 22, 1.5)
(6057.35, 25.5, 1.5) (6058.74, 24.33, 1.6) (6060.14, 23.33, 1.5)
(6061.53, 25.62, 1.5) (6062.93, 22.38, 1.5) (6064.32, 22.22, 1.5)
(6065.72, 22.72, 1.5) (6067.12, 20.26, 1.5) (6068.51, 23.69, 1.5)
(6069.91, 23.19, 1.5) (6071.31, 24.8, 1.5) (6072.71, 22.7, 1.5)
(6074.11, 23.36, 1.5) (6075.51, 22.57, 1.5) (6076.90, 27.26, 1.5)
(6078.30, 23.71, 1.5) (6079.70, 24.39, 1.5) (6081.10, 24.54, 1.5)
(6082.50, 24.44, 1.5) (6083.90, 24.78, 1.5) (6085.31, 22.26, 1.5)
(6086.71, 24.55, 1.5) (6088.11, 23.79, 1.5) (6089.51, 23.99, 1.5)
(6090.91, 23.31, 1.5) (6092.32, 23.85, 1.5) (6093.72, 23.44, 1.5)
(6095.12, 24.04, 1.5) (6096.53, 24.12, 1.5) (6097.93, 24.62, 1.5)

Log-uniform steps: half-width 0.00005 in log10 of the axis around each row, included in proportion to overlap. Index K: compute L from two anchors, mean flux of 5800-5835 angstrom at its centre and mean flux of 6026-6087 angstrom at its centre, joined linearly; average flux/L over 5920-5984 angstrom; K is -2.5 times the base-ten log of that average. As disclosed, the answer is 0.03 mag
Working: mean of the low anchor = 25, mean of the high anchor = 24.1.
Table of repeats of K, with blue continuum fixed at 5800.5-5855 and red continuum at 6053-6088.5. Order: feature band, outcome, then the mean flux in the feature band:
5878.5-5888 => 0.08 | 22.9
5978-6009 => 0.04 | 23.2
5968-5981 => 0.01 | 23.8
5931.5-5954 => 0.03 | 23.7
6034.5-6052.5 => -0.04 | 24.7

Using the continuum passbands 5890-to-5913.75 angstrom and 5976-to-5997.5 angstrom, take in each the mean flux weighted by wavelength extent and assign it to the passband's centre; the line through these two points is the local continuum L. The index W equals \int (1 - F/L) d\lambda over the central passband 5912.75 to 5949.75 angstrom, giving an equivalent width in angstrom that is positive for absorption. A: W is -1.52 angstrom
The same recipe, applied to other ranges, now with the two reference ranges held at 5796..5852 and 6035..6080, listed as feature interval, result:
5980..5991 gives 0.73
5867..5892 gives 1.66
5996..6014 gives 0.58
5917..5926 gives 0.15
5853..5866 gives -0.12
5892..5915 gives 1.63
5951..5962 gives 0.42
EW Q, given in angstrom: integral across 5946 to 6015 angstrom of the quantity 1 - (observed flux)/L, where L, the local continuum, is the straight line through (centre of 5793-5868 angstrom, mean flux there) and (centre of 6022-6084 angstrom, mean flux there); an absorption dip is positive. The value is 2.0 angstrom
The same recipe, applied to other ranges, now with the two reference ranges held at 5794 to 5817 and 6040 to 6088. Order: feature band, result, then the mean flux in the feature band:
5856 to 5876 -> 0.56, 24.2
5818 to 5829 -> 0.33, 24.4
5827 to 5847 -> 0.78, 24.1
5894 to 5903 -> 0.95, 22.1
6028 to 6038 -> -0.31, 24.9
